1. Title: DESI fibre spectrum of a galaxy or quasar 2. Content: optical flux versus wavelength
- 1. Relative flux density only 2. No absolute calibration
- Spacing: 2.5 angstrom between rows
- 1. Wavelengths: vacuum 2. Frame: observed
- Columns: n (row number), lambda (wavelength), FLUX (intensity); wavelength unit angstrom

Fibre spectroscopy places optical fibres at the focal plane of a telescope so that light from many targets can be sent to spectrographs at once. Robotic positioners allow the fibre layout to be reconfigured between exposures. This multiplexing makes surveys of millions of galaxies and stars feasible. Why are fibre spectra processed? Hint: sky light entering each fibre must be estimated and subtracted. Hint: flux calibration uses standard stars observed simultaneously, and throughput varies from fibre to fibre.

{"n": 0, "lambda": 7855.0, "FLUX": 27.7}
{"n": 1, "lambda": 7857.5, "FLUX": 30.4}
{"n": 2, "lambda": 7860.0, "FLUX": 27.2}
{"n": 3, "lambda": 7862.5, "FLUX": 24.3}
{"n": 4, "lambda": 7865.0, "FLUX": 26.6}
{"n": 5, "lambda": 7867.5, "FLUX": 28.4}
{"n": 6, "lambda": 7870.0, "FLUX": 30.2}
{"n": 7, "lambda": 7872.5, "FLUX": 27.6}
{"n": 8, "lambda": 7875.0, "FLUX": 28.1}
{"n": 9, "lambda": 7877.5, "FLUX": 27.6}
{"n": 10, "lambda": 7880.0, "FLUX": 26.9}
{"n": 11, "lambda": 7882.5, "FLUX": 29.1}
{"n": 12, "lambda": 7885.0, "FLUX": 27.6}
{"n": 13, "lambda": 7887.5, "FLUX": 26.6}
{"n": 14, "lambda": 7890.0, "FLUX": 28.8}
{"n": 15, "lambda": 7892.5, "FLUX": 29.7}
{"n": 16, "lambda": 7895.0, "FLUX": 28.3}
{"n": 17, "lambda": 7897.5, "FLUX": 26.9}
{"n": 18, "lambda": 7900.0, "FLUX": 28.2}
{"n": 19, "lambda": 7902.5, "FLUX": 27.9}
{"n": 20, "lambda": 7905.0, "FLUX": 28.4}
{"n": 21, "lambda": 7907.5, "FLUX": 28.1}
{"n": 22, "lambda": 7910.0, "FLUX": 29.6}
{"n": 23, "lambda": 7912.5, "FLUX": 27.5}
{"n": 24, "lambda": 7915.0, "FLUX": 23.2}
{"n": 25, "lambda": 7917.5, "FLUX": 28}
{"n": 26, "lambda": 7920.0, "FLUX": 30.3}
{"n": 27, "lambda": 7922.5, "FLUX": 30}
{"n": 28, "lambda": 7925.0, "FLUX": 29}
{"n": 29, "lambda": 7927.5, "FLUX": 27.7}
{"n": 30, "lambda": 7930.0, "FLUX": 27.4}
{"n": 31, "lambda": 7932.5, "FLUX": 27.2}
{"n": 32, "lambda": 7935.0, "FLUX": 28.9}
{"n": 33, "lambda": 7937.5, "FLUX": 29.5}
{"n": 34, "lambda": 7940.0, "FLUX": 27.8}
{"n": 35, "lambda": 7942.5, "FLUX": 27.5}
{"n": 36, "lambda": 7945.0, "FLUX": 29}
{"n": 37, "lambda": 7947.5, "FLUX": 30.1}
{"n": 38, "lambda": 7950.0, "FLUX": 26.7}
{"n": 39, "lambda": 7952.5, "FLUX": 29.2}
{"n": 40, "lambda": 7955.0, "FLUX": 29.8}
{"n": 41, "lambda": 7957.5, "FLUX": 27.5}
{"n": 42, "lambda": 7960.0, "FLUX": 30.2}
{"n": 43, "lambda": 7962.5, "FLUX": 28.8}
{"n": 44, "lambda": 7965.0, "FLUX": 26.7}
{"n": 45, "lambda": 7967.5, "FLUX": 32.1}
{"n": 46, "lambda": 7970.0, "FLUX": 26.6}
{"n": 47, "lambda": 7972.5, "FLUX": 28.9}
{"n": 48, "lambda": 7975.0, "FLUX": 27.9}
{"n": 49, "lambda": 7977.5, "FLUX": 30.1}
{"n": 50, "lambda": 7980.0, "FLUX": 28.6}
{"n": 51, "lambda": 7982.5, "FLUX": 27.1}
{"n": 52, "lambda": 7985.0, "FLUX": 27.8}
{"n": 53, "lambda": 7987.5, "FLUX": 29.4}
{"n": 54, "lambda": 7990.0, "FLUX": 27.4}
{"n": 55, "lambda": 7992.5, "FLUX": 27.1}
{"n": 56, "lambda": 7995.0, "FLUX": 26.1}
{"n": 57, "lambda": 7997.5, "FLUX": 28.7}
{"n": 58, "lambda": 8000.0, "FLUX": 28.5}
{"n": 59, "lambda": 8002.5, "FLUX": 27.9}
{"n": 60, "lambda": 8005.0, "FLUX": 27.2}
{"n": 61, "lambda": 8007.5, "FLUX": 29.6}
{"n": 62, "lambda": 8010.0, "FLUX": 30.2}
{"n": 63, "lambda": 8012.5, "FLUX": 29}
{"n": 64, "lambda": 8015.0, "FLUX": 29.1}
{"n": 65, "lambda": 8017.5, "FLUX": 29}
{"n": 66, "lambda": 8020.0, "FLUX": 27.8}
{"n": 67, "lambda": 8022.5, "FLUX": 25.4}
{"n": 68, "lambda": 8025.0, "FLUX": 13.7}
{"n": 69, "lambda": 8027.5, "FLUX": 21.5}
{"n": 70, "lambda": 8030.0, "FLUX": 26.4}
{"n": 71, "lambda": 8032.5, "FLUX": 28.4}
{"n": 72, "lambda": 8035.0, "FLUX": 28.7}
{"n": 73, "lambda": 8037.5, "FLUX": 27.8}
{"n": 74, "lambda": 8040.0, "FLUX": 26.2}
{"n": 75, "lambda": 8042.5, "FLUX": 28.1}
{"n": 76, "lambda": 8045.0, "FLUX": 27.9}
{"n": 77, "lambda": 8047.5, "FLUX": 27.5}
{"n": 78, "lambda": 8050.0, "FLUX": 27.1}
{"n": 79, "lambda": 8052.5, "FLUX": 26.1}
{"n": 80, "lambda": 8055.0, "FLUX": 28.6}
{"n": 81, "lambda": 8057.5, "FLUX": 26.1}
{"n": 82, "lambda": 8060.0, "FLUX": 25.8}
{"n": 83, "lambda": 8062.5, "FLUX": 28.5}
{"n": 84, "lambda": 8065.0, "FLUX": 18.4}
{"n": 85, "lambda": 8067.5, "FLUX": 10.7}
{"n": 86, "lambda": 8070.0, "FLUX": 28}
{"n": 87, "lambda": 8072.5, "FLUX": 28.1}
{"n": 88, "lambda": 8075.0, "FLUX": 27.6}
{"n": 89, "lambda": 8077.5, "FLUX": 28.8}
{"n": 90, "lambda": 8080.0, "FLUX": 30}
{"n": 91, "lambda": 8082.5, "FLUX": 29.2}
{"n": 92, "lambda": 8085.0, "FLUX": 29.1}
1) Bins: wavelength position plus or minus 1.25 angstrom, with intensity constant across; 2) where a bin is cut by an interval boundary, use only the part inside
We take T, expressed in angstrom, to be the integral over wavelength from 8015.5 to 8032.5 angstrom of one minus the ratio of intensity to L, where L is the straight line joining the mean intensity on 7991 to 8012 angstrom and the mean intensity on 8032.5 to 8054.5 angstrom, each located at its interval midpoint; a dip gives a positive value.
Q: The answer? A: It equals 2.0 angstrom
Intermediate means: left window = 28.2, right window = 27.5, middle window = 24.5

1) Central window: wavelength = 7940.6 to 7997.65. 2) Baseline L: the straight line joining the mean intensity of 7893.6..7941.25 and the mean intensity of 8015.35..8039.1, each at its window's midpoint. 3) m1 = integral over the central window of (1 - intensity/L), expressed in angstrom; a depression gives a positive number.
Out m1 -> -3.1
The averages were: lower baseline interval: 28.1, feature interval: 28.4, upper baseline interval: 25.6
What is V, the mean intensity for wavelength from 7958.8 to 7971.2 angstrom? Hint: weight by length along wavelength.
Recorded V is 28.9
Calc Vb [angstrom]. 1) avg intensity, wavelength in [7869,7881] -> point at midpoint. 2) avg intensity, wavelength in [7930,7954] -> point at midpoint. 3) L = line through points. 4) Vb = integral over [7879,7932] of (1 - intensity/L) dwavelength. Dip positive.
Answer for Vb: 0.3 angstrom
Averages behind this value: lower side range 28.1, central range 28.1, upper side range 28.4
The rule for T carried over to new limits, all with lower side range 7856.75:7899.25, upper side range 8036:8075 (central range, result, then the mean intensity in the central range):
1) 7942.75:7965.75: -1.5 angstrom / 28.7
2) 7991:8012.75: -1.5 angstrom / 28.2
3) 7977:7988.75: -0.8 angstrom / 28.5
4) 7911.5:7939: -0.8 angstrom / 28.1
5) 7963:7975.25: -0.8 angstrom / 28.5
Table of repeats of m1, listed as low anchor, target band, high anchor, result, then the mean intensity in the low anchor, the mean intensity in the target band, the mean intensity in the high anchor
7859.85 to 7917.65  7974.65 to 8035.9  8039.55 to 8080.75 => -1.64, 27.7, 27.3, 26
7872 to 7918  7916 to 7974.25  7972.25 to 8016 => -1.13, 27.8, 28.6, 28.4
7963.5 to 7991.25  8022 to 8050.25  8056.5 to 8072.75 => -0.83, 28.4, 25.7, 23.3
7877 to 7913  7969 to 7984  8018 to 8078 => -0.83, 28.1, 28.2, 25.6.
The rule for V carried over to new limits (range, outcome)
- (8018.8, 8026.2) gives 22.3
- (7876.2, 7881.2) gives 27.3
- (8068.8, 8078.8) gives 28.1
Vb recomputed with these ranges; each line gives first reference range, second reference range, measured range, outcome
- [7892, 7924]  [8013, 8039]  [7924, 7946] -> -0.5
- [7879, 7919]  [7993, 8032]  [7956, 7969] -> -0.9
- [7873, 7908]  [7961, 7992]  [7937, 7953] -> -0.1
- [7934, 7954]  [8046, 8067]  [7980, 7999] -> -0.3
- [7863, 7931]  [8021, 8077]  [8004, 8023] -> -1.9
